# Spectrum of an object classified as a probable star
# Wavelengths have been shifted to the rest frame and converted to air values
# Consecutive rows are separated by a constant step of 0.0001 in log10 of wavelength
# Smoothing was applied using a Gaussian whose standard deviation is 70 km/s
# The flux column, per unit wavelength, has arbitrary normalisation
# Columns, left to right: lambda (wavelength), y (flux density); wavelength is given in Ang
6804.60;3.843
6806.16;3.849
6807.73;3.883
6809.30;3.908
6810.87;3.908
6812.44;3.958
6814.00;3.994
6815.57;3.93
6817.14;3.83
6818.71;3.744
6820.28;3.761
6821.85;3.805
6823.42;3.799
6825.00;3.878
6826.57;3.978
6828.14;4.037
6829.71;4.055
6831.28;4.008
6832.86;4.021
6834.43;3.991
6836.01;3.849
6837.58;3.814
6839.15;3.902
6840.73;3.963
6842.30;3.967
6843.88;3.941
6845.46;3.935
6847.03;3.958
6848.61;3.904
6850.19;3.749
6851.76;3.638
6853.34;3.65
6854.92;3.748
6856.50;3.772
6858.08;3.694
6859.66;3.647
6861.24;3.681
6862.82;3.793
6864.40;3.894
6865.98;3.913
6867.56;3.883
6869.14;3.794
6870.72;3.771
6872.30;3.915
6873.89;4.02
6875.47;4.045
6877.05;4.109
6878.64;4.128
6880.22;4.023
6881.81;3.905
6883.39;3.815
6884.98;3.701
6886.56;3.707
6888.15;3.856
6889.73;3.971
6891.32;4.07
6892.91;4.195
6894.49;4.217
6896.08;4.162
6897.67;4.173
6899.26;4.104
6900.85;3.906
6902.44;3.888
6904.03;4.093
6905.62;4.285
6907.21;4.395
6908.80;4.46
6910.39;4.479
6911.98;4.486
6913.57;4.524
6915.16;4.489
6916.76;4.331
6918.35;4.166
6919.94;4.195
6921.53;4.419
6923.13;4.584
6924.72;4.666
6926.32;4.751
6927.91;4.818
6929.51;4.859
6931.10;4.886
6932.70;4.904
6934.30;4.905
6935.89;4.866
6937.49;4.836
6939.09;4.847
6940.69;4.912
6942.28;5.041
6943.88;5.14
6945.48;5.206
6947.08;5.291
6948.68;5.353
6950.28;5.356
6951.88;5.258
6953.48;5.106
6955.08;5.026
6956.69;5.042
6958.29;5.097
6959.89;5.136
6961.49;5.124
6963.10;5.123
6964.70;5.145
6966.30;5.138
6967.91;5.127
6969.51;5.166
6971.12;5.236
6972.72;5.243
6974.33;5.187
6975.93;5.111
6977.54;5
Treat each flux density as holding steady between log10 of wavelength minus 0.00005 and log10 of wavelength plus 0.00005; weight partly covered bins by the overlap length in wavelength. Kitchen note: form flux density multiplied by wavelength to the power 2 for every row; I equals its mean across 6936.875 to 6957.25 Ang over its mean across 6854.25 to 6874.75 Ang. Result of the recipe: 1.4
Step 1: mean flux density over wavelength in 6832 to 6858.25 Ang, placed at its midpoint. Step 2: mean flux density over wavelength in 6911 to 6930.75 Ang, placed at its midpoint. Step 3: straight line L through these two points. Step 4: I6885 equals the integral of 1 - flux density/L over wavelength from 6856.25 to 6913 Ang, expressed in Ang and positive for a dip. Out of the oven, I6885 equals 2.8 Ang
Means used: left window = 3.86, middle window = 4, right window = 4.53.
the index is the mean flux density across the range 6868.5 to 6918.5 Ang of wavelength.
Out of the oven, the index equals 4.1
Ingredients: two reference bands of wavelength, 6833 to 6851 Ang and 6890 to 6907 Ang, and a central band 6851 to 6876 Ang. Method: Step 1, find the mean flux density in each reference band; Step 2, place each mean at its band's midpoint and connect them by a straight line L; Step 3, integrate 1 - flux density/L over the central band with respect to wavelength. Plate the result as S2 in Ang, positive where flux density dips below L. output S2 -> 1.2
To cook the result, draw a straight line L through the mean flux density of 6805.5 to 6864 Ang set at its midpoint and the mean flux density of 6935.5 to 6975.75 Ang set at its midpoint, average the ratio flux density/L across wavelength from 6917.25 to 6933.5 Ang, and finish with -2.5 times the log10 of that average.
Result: 0.04 mag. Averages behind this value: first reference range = 3.86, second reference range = 5.12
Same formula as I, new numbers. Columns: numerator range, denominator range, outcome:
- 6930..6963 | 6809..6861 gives 1.35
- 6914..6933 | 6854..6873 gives 1.23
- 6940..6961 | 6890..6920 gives 1.23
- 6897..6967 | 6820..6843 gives 1.25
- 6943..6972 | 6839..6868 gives 1.40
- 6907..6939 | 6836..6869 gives 1.23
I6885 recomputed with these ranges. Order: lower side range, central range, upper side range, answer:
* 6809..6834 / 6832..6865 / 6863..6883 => 0.8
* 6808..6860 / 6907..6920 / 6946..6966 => 0.9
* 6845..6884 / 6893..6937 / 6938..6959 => 1.7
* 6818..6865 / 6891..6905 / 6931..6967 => 1.3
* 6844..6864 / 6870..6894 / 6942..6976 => 1.1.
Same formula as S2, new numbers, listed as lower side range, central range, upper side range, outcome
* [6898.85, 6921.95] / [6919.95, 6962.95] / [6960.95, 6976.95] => -2.0 Ang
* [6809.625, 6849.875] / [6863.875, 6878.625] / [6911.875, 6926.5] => 0.8 Ang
